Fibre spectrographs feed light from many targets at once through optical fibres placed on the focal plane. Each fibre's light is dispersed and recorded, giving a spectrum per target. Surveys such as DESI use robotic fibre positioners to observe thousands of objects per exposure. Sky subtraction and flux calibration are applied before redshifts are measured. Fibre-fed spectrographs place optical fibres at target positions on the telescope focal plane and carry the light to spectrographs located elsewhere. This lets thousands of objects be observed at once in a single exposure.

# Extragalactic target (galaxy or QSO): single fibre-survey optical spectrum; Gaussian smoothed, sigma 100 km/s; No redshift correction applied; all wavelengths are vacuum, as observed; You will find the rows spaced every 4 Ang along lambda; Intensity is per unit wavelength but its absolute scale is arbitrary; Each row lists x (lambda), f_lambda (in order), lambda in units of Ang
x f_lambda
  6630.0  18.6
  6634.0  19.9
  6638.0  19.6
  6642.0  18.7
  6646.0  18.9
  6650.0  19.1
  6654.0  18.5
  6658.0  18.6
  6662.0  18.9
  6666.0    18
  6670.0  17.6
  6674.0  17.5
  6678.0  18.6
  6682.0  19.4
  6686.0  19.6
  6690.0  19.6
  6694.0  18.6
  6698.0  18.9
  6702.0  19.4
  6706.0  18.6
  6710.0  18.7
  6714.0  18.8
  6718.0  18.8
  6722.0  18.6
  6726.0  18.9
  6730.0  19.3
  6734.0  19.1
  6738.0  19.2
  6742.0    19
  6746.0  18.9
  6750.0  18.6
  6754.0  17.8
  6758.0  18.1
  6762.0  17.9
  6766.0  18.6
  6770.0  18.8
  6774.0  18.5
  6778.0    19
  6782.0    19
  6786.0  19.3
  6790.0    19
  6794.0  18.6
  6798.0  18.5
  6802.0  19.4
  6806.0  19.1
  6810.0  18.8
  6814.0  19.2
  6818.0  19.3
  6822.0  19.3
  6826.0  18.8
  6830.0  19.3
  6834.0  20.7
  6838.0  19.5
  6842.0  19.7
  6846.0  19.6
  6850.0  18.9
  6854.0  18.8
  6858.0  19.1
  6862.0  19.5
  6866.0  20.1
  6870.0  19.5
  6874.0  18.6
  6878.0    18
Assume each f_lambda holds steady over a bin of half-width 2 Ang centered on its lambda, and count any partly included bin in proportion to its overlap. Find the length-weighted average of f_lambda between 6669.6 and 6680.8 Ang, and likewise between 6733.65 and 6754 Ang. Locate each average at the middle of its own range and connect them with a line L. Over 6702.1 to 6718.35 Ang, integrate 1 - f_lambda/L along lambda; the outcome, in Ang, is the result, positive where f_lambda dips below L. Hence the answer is -0.30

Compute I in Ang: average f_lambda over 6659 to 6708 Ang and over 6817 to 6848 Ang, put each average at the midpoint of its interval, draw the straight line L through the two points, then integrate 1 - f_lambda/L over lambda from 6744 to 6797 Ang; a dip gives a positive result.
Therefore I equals 1.6 Ang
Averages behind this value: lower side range 18.7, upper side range 19.5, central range 18.6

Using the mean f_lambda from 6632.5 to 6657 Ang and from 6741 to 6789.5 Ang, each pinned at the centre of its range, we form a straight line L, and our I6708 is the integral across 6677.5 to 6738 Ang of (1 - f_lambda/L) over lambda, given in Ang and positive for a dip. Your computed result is -0.53 Ang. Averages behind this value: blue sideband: 19.1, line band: 19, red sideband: 18.6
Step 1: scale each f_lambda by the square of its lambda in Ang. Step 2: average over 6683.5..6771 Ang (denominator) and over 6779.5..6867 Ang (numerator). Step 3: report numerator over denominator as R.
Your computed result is 1.1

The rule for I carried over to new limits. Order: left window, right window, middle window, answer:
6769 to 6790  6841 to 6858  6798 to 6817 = -0.03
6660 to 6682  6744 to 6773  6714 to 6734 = -0.63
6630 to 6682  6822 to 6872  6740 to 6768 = 0.97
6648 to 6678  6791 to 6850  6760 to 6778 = 0.42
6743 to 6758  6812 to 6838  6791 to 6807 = 0.16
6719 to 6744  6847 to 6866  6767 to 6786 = 0.22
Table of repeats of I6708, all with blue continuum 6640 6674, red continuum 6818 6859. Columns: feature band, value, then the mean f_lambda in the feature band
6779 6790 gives 0.0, 19.1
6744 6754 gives 0.2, 18.6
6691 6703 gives -0.2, 19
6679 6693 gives -0.6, 19.4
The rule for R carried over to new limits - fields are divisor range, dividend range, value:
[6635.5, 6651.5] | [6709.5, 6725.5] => 1.00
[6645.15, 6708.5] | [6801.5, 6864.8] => 1.08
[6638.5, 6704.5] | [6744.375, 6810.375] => 1.03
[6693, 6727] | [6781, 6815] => 1.04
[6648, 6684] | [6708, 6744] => 1.04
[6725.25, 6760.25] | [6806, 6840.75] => 1.06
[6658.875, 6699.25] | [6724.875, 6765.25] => 1.02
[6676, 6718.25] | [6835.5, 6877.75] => 1.06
